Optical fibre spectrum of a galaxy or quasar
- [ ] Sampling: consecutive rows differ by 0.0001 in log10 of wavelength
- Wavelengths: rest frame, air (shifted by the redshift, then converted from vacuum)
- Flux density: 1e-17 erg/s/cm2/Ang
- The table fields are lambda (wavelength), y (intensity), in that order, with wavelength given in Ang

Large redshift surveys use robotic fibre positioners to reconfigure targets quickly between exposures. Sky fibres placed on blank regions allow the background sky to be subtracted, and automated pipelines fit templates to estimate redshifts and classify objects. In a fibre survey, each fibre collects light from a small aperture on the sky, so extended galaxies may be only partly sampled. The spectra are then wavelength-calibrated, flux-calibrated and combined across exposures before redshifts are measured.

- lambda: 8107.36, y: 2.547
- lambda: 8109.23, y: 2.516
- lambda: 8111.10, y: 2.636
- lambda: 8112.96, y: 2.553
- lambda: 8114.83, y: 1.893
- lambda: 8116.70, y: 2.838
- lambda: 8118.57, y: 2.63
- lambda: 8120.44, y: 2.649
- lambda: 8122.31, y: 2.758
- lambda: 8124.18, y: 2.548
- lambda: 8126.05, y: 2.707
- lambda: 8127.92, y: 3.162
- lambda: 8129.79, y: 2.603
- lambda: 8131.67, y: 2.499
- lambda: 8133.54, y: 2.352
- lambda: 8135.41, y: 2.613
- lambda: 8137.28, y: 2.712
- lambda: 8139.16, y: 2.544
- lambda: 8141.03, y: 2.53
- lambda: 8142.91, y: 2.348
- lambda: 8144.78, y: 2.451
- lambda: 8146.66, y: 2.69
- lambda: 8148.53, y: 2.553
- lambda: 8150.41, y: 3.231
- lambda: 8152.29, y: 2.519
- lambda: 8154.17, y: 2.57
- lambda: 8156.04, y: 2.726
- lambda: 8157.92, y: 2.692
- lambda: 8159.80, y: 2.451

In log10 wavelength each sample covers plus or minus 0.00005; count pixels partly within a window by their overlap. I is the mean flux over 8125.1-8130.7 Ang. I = 2.83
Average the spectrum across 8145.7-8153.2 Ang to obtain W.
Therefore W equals 2.75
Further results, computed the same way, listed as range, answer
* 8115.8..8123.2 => 2.72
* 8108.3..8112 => 2.57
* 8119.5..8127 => 2.67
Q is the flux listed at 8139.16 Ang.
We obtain 2.544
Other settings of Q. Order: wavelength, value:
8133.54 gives 2.352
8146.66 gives 2.69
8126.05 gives 2.707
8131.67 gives 2.499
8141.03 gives 2.53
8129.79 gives 2.603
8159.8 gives 2.451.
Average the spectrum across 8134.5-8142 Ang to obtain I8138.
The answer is 2.6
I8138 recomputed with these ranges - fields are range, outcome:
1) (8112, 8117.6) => 2.43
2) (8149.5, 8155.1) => 2.77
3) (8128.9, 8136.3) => 2.51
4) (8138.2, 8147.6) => 2.51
